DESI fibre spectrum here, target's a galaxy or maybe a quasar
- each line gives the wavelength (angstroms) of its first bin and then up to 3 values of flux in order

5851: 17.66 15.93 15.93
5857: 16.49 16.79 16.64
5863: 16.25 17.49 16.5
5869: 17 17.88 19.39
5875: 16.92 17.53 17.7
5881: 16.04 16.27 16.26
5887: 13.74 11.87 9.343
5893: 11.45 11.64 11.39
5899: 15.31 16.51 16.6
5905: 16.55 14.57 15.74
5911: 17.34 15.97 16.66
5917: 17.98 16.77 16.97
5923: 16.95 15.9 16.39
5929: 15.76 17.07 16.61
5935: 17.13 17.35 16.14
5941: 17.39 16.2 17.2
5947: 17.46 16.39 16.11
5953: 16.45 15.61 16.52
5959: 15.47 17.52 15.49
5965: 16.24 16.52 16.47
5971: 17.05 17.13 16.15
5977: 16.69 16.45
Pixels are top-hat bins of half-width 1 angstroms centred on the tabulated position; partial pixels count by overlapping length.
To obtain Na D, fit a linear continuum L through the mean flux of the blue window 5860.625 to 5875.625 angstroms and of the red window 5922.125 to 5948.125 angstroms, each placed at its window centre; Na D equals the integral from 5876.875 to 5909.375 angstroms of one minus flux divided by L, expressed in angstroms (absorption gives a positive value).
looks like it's 4.9 angstroms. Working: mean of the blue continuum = 17.3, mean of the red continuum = 16.7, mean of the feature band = 14.5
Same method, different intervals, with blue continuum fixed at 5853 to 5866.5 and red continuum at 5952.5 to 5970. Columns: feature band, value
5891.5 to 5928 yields 2.0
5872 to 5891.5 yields 1.0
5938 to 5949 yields -0.4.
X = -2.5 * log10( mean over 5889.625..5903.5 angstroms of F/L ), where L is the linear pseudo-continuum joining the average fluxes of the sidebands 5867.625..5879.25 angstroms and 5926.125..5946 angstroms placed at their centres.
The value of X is 0.31 mag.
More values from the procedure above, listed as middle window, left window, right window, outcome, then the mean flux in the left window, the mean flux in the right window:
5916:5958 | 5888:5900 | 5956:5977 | -0.15 mag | 11.8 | 16.5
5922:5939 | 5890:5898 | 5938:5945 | -0.09 mag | 11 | 16.7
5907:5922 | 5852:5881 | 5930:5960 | 0.01 mag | 17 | 16.6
